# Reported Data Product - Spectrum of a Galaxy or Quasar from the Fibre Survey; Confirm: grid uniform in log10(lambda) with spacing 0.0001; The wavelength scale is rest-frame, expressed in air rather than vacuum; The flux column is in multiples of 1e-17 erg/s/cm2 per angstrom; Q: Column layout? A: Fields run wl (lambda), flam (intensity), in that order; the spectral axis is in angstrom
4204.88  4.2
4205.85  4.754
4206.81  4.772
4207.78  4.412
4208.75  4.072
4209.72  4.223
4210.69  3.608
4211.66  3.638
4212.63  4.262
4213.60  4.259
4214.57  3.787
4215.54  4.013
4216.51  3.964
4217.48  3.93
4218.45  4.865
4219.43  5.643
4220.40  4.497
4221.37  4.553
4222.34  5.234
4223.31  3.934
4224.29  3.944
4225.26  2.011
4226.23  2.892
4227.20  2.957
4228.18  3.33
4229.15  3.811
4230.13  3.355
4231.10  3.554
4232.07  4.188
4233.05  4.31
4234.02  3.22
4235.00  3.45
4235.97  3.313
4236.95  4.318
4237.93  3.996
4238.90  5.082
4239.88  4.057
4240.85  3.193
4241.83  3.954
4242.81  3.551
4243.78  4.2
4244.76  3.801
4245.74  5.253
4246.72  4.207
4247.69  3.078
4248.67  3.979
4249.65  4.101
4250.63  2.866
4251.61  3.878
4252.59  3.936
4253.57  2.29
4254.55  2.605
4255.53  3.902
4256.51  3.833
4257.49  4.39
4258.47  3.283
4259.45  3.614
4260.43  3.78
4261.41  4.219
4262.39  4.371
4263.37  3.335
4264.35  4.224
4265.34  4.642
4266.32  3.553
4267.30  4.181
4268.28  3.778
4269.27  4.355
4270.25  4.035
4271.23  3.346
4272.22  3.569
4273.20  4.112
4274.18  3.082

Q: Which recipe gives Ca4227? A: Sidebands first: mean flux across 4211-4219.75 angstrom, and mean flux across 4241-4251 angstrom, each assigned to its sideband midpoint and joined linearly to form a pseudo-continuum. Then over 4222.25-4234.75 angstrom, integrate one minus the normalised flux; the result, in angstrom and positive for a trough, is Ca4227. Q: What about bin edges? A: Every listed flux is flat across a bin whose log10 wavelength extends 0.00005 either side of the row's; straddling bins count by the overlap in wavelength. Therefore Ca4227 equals 1.6 angstrom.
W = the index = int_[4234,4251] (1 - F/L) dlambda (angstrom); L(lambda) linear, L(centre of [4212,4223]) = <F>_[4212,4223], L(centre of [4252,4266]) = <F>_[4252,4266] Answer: 0.5 angstrom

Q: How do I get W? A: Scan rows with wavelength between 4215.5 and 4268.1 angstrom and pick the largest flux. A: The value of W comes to 5.643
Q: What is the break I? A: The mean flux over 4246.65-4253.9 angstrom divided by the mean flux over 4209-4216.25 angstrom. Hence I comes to 0.89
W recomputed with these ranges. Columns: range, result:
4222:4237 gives 5.234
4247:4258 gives 4.39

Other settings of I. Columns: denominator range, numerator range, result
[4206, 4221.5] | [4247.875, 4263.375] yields 0.85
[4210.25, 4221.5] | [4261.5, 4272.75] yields 0.93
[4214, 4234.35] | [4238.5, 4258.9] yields 0.97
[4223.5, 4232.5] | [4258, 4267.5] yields 1.17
